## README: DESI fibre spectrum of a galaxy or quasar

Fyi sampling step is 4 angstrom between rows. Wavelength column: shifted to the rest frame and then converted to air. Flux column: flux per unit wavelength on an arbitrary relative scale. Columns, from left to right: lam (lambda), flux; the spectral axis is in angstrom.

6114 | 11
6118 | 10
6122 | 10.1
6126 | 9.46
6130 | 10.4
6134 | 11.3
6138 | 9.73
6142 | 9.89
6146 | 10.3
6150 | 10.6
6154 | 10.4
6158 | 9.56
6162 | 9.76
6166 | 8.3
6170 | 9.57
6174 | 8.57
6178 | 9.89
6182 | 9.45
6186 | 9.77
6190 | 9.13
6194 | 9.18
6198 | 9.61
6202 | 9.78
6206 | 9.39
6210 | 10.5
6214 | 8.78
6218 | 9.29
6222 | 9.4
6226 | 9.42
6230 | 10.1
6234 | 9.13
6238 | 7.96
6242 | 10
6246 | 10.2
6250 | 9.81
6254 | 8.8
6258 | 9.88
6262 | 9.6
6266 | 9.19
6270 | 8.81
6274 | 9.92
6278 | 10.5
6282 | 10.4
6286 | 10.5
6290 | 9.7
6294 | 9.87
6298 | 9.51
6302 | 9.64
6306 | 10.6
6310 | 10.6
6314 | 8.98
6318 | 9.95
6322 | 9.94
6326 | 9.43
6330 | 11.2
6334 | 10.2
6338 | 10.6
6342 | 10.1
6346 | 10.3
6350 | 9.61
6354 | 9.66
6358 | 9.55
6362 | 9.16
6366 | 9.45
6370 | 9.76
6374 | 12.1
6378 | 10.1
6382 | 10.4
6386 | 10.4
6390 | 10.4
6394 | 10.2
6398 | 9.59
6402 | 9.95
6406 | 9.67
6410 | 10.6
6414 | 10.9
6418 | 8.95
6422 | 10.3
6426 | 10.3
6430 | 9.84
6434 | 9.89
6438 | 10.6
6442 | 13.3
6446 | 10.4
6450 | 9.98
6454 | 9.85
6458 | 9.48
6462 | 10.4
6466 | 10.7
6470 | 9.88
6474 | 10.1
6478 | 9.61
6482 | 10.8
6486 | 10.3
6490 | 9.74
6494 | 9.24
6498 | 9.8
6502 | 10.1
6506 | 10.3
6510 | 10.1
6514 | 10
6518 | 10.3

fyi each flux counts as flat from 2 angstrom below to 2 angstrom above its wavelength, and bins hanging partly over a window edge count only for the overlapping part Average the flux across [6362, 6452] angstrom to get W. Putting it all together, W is 10.3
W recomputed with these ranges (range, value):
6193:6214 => 9.63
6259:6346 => 9.97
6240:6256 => 9.7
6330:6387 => 10.1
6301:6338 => 10.1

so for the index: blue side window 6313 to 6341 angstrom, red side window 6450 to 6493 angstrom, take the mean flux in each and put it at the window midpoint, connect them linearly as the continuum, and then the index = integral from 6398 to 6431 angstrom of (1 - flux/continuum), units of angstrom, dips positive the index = 0.1 angstrom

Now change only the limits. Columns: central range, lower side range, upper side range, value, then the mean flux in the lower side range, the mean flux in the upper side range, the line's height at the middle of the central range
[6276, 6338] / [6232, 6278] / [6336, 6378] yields -2.2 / 9.44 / 10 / 9.74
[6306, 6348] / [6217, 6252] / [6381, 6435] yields -1.5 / 9.48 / 10.1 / 9.81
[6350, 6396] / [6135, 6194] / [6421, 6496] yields -0.1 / 9.65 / 10.2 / 10.1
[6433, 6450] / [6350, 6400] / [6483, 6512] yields -1.7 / 10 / 9.97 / 10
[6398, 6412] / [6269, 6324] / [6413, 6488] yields 0.2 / 9.94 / 10.3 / 10.2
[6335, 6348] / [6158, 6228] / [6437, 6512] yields -0.6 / 9.4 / 10.2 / 9.85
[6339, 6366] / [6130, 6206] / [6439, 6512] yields 0.8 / 9.72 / 10.2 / 10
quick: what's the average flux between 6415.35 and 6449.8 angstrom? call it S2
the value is 10.4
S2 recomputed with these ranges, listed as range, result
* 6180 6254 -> 9.48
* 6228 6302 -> 9.66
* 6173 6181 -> 9.34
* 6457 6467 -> 10.2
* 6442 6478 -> 10.2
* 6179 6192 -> 9.48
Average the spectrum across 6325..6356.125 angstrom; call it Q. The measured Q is 10.2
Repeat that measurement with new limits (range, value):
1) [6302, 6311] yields 10.4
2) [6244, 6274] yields 9.5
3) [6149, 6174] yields 9.57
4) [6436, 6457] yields 10.8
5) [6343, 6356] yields 9.88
